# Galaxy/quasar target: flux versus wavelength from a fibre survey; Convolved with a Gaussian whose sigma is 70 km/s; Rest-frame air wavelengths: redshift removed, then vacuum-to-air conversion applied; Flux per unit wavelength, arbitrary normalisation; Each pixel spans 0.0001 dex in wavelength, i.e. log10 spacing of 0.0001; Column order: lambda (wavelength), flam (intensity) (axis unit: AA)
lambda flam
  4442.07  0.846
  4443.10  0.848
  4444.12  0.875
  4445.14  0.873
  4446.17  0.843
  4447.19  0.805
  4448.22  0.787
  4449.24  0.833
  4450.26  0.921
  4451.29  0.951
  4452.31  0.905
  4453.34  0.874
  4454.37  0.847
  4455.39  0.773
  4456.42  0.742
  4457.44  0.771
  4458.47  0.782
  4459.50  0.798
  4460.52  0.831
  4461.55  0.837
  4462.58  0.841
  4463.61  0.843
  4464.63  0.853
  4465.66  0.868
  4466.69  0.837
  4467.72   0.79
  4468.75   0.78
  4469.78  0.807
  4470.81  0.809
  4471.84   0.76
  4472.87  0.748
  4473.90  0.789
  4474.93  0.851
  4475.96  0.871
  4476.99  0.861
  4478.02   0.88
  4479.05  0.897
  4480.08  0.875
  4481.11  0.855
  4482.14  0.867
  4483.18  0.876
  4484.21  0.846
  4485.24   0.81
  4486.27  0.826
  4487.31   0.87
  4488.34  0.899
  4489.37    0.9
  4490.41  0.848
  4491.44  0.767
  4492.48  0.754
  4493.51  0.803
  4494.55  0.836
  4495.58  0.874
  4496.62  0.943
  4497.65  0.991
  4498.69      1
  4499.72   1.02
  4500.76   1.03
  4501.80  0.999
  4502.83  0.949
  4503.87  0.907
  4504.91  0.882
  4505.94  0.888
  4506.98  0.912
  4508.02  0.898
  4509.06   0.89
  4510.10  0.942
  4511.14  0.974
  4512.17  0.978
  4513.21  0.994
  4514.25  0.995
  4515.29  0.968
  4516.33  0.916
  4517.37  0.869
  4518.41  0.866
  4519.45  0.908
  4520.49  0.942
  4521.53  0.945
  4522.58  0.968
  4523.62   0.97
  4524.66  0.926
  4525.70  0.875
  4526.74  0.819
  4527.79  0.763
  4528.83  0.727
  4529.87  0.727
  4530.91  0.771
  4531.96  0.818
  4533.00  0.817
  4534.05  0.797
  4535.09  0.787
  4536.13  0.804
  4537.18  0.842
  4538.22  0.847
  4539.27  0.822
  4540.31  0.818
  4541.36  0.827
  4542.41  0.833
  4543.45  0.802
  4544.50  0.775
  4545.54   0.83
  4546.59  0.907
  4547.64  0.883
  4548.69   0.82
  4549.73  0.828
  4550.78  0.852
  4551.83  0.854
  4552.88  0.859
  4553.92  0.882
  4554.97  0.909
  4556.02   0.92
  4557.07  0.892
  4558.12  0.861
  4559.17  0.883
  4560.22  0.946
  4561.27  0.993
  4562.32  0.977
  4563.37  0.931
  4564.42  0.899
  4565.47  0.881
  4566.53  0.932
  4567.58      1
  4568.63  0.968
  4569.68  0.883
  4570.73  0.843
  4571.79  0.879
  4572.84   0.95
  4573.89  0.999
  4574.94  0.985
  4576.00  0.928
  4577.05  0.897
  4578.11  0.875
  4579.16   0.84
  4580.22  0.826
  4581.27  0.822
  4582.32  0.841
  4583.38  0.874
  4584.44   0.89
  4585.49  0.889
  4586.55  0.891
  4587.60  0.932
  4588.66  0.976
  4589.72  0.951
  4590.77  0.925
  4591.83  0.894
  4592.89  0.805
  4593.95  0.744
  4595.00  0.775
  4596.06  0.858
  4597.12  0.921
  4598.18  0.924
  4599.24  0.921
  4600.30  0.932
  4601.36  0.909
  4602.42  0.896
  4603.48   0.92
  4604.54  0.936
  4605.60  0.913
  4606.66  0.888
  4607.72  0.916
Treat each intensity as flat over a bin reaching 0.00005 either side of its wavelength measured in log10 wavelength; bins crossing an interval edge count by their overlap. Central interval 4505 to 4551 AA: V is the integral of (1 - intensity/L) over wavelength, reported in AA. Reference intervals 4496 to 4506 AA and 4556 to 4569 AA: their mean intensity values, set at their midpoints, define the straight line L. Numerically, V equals 4.0 AA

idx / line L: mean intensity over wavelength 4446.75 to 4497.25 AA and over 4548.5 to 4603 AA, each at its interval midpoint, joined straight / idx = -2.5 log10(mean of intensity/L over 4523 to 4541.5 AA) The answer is 0.06 mag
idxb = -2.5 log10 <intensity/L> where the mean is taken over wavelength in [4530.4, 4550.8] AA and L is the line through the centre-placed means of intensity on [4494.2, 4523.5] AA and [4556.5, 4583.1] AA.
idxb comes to 0.12 mag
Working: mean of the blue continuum 0.94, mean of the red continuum 0.909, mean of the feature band 0.823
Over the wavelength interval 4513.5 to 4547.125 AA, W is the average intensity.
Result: 0.853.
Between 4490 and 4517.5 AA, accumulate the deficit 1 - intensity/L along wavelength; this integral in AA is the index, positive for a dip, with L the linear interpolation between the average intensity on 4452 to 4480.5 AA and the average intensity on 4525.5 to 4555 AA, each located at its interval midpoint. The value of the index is -3.2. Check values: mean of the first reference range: 0.825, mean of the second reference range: 0.822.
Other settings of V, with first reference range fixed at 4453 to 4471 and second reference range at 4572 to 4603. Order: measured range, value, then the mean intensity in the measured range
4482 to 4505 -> -1.6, 0.892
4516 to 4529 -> -0.5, 0.888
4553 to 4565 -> -0.6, 0.916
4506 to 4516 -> -1.2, 0.946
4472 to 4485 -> -0.4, 0.848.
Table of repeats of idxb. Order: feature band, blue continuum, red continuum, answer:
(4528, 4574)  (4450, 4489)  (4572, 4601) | 0.015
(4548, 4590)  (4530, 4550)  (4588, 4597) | -0.067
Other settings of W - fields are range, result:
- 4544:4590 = 0.896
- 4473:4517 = 0.897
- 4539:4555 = 0.842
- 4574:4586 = 0.883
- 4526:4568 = 0.853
